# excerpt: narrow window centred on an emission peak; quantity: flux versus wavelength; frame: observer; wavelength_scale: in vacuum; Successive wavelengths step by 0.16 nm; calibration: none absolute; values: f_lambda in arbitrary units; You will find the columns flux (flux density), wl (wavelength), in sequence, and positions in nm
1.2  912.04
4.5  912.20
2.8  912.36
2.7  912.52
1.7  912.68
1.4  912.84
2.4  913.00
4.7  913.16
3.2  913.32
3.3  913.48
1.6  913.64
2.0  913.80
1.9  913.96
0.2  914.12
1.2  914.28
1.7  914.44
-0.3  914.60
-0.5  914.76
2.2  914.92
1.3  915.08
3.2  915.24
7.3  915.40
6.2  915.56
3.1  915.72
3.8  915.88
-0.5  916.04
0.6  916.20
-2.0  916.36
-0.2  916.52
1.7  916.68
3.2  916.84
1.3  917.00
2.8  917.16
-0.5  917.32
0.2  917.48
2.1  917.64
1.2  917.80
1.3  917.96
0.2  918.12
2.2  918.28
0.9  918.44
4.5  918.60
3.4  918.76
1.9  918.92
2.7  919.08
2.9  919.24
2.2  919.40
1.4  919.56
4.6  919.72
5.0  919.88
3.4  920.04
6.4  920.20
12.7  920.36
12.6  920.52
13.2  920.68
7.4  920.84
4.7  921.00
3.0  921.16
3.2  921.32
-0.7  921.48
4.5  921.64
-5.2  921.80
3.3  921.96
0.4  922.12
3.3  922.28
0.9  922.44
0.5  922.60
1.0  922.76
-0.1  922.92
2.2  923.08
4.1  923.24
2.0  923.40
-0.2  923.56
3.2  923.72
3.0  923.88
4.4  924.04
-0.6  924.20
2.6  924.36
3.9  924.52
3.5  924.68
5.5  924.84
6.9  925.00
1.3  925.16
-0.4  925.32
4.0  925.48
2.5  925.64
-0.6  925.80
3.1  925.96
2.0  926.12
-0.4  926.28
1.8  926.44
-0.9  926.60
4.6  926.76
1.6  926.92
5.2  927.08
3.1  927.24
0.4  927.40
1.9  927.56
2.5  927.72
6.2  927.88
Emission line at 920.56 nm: H-gamma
